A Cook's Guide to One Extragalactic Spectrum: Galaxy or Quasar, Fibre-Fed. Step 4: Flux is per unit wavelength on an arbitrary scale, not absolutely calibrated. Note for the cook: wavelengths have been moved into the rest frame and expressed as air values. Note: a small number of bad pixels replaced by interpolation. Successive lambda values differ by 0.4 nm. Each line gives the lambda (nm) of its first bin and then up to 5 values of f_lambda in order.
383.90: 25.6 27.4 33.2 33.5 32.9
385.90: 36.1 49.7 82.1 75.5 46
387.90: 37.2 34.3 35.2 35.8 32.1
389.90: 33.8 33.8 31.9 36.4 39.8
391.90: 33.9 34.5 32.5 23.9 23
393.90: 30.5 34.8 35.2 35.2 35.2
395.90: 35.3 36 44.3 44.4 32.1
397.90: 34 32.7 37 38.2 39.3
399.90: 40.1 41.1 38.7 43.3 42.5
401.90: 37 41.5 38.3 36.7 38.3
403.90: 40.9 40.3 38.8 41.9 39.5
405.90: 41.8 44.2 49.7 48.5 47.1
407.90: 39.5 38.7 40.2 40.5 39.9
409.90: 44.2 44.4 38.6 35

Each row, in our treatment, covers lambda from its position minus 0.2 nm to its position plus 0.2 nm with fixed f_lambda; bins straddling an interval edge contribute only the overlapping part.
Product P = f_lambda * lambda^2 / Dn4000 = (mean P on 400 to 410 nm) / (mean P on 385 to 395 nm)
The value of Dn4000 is 1.17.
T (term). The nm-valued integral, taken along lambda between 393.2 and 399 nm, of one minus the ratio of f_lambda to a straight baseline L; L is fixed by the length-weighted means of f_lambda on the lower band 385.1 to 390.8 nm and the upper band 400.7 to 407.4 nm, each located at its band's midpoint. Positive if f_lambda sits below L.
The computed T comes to 0.98 nm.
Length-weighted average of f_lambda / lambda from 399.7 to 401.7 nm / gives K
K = 41.1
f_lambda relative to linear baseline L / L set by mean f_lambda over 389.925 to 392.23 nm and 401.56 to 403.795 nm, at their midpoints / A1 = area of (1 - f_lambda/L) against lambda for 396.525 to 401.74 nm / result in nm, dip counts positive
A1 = -0.196 nm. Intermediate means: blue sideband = 35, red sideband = 38.7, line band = 39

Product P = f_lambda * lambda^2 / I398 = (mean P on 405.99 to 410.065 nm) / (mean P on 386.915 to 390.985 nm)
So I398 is 1.21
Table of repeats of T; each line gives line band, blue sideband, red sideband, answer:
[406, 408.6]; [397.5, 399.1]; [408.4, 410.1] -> -0.290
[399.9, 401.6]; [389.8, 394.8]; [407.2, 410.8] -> -0.182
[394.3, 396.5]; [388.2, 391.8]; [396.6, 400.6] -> 0.094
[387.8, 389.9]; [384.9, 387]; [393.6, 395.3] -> 0.410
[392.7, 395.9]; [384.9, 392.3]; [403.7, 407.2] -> 0.776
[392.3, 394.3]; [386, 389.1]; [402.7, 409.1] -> 0.778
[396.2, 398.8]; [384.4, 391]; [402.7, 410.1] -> 0.259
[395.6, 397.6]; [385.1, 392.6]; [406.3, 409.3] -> 0.160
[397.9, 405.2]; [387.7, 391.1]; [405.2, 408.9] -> 0.250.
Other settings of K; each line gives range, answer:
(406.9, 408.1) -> 45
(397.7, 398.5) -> 33.4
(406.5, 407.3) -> 49.1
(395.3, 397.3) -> 39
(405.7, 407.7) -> 46.3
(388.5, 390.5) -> 34.1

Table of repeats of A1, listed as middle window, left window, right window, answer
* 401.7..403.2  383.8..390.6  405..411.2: 0.12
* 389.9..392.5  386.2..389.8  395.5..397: 0.52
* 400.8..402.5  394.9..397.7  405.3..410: -0.04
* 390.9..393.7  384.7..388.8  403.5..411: 0.80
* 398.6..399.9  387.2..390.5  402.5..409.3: 0.04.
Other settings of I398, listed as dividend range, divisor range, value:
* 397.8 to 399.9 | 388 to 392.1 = 1.10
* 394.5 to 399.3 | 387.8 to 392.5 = 1.09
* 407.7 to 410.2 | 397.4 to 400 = 1.18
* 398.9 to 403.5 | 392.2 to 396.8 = 1.24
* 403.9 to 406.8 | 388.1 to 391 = 1.34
